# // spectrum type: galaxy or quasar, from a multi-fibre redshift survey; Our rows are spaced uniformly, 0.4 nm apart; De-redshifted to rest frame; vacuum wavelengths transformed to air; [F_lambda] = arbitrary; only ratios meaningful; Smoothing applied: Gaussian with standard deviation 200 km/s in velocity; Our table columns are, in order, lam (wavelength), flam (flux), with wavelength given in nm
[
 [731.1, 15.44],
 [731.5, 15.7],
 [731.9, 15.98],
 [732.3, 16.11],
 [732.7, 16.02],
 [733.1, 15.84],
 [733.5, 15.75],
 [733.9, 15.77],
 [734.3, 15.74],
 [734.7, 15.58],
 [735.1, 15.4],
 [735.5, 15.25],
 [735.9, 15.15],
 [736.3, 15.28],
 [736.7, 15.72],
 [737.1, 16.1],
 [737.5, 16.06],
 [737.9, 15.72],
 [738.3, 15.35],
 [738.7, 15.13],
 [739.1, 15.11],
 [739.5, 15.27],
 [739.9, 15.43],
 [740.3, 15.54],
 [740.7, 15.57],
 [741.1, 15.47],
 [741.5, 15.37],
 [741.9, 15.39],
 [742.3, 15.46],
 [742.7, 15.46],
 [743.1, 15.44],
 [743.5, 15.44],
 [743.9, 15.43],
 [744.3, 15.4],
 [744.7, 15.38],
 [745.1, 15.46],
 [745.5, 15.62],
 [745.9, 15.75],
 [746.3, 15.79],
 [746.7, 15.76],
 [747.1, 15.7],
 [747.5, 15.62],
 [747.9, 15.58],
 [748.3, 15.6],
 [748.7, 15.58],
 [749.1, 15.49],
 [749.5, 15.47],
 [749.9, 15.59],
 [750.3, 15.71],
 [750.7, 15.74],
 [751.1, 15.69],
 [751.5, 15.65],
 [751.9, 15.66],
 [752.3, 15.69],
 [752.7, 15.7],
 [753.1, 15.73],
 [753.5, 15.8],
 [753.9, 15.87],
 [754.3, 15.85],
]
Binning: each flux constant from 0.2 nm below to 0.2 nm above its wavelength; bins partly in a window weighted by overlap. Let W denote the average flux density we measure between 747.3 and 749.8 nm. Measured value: 15.6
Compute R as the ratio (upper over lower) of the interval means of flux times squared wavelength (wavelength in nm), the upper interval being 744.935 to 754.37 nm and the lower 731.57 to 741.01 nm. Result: 1.0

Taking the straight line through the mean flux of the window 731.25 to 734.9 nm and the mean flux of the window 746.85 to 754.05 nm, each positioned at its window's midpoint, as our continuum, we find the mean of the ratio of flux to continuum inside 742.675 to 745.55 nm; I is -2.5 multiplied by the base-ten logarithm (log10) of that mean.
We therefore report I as 0.02 mag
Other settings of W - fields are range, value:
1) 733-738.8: 15.6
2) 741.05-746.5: 15.5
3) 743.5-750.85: 15.6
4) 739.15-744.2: 15.4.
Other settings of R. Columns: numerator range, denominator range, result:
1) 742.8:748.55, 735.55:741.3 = 1.03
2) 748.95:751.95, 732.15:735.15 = 1.04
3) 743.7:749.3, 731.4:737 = 1.03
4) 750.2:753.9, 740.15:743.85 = 1.04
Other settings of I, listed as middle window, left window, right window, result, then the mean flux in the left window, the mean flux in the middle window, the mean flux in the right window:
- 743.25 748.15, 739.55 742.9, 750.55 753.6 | -0.001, 15.5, 15.6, 15.7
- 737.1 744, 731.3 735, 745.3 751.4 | 0.019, 15.8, 15.5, 15.6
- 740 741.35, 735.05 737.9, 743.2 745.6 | 0.000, 15.6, 15.5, 15.4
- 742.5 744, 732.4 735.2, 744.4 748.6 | 0.015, 15.8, 15.4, 15.6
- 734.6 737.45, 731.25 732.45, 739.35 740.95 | 0.011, 15.9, 15.5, 15.5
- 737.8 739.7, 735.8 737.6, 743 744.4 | 0.021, 15.7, 15.3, 15.4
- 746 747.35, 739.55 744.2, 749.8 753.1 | -0.012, 15.4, 15.7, 15.7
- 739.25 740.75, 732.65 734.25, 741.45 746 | 0.011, 15.8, 15.4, 15.5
